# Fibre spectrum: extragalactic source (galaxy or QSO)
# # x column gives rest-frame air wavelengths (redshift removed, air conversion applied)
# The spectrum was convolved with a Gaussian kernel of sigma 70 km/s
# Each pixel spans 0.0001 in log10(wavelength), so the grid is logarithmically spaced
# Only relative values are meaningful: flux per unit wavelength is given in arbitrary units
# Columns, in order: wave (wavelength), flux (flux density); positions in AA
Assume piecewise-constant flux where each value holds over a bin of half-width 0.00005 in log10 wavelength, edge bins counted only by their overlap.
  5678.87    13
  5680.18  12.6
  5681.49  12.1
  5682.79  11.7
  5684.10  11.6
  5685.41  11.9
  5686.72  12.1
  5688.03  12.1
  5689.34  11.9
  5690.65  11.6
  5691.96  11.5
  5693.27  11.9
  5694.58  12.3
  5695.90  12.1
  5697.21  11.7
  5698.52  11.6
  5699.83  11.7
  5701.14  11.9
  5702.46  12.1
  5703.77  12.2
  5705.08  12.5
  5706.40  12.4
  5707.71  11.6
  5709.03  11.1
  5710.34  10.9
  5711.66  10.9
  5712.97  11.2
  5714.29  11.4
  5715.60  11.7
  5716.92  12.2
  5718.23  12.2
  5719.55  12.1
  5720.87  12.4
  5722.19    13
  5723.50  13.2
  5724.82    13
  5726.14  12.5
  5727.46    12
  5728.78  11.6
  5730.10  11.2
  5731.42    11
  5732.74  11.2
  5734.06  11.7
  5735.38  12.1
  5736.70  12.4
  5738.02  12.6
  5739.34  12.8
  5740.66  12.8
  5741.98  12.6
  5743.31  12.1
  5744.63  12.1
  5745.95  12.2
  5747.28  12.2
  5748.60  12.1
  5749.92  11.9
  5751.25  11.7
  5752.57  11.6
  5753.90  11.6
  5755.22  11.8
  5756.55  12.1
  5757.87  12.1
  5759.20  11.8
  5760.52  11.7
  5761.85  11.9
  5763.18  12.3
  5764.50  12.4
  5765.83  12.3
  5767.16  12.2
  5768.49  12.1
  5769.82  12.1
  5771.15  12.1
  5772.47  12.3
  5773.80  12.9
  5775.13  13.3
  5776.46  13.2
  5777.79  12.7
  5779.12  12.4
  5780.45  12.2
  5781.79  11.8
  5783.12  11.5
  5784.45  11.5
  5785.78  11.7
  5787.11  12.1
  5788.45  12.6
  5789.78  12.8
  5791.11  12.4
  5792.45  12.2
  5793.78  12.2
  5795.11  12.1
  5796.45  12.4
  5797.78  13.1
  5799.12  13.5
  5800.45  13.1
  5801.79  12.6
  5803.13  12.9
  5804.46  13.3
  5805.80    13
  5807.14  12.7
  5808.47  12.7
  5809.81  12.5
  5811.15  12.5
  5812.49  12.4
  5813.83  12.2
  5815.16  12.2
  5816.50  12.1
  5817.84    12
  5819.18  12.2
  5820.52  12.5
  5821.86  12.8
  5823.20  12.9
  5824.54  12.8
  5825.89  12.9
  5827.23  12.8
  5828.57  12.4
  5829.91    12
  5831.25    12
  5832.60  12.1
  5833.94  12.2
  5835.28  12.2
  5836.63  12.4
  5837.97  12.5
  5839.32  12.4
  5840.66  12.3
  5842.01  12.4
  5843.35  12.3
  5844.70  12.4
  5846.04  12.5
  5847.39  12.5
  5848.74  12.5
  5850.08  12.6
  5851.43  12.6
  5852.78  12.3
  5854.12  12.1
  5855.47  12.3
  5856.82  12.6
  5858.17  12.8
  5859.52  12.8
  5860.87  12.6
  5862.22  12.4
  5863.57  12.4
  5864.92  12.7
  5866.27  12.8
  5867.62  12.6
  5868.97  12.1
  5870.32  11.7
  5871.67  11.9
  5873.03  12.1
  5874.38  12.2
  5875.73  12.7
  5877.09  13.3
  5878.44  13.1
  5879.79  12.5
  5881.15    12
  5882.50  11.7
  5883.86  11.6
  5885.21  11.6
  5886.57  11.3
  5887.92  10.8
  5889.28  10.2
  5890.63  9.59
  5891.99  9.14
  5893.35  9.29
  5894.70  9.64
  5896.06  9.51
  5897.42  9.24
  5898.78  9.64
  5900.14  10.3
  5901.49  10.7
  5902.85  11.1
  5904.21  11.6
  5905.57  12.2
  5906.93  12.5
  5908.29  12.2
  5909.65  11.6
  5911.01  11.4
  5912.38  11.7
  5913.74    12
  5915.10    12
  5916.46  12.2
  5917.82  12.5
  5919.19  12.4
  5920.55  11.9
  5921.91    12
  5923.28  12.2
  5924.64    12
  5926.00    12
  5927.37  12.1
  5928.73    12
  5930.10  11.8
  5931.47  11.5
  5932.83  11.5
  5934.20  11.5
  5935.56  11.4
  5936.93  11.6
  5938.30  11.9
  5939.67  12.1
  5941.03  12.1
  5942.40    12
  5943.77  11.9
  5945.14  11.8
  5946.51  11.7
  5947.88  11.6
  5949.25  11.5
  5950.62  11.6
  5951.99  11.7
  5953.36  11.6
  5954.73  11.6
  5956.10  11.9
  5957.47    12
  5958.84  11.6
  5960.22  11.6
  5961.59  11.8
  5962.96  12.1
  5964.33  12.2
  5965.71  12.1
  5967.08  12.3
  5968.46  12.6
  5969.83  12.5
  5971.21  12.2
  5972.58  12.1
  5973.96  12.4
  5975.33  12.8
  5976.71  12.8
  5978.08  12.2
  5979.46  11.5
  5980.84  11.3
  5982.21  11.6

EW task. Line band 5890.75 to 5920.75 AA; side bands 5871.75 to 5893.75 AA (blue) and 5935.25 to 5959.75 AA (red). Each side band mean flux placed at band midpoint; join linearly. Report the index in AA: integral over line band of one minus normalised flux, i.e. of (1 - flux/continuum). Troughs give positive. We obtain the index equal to 1.3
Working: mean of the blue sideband 11.5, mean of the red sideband 11.8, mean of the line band 11.1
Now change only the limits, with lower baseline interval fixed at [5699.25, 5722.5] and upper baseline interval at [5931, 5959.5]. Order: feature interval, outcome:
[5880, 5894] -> 1.16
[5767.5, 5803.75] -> -1.93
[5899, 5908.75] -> 0.28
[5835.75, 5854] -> -1.01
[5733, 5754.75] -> -0.57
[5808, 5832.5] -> -1.33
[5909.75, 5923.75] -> -0.32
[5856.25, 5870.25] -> -0.92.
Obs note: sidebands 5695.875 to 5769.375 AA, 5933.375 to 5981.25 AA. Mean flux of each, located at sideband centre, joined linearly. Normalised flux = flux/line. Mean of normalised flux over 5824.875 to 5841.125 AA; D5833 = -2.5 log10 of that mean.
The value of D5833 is -0.03 mag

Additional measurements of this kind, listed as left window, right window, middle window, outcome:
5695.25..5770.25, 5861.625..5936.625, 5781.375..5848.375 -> -0.057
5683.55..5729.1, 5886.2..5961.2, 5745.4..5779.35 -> -0.034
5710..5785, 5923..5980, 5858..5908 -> 0.044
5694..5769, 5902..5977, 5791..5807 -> -0.067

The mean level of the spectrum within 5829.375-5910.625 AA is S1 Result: 11.8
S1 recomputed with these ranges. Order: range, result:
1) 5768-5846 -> 12.4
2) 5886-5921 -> 11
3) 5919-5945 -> 11.9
